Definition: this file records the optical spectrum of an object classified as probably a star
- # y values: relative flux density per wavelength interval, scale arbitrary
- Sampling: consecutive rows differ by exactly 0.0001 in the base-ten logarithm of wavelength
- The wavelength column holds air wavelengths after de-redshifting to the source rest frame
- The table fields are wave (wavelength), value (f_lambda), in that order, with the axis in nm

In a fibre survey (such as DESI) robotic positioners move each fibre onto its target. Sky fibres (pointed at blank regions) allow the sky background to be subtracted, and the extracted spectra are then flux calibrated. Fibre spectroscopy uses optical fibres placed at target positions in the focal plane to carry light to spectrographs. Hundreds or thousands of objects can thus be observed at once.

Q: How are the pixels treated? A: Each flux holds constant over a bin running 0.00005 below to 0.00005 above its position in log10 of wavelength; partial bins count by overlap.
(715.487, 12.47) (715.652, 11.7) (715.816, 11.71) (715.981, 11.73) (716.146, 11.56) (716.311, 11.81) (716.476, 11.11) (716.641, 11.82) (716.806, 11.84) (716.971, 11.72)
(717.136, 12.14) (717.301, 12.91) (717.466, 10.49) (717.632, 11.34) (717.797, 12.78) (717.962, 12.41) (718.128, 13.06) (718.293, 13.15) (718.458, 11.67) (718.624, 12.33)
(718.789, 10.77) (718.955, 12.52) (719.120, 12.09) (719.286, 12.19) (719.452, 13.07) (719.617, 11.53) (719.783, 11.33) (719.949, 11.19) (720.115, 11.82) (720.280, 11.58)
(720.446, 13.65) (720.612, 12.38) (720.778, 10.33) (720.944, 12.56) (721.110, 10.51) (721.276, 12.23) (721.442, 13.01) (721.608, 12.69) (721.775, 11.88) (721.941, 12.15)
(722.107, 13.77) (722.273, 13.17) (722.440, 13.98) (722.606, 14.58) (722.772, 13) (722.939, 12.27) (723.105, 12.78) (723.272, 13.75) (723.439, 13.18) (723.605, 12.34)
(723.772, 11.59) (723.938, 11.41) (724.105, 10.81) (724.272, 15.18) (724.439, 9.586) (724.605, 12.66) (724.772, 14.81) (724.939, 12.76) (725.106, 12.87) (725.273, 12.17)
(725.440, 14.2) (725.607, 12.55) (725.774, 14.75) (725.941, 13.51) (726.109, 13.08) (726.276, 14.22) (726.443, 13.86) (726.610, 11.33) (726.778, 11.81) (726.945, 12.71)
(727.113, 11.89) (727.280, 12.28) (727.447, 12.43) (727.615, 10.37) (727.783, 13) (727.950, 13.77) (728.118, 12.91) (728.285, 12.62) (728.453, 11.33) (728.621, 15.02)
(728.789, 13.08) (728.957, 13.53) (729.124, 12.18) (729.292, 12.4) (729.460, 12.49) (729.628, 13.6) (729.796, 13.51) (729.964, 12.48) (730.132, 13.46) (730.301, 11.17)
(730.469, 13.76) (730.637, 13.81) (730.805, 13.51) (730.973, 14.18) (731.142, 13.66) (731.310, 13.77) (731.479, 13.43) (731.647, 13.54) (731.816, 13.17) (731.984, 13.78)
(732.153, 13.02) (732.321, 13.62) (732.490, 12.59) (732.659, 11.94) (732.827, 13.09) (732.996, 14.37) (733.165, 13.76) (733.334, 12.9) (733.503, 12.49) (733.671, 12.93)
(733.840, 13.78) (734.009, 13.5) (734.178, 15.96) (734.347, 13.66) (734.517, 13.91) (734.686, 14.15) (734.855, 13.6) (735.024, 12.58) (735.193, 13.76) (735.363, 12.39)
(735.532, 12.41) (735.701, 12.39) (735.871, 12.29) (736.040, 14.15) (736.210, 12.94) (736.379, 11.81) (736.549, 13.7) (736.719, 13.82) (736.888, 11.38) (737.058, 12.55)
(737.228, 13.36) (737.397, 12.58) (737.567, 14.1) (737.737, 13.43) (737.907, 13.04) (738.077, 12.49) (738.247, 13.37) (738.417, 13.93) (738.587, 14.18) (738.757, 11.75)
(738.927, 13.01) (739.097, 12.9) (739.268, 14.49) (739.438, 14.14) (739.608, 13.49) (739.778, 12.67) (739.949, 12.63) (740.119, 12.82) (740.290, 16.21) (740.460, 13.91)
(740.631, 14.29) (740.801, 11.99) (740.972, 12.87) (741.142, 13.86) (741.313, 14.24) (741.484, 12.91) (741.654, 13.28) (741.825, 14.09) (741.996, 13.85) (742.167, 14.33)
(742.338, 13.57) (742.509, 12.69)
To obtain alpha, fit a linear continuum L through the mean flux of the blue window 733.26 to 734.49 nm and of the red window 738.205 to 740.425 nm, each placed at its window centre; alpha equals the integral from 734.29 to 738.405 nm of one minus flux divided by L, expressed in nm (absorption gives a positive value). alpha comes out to 0.15 nm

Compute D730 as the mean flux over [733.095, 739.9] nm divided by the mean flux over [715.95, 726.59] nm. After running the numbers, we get 1.1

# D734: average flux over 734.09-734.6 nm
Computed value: 14.5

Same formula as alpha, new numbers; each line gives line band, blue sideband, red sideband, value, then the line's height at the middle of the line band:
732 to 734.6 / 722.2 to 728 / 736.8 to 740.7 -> -0.063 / 13.1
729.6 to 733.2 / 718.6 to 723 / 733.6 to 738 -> -0.098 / 13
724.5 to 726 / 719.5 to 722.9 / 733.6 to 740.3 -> -0.083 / 12.6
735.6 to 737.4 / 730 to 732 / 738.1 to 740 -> 0.069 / 13.3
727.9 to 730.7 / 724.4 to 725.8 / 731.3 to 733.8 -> 0.025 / 13.1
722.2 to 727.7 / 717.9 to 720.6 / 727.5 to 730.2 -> -0.096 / 12.6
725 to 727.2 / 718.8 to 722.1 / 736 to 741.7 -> -0.099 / 12.4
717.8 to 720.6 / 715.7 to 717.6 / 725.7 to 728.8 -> -0.047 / 12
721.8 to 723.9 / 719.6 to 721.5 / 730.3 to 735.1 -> -0.144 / 12.1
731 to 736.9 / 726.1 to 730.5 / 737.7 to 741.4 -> -0.094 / 13.1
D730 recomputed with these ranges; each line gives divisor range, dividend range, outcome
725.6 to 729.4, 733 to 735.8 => 1.05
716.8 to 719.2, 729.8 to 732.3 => 1.10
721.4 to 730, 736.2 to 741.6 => 1.04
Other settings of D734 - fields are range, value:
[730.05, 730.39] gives 12.3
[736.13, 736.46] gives 12.4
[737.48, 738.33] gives 13.3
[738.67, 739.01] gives 12.4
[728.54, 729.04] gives 13.9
